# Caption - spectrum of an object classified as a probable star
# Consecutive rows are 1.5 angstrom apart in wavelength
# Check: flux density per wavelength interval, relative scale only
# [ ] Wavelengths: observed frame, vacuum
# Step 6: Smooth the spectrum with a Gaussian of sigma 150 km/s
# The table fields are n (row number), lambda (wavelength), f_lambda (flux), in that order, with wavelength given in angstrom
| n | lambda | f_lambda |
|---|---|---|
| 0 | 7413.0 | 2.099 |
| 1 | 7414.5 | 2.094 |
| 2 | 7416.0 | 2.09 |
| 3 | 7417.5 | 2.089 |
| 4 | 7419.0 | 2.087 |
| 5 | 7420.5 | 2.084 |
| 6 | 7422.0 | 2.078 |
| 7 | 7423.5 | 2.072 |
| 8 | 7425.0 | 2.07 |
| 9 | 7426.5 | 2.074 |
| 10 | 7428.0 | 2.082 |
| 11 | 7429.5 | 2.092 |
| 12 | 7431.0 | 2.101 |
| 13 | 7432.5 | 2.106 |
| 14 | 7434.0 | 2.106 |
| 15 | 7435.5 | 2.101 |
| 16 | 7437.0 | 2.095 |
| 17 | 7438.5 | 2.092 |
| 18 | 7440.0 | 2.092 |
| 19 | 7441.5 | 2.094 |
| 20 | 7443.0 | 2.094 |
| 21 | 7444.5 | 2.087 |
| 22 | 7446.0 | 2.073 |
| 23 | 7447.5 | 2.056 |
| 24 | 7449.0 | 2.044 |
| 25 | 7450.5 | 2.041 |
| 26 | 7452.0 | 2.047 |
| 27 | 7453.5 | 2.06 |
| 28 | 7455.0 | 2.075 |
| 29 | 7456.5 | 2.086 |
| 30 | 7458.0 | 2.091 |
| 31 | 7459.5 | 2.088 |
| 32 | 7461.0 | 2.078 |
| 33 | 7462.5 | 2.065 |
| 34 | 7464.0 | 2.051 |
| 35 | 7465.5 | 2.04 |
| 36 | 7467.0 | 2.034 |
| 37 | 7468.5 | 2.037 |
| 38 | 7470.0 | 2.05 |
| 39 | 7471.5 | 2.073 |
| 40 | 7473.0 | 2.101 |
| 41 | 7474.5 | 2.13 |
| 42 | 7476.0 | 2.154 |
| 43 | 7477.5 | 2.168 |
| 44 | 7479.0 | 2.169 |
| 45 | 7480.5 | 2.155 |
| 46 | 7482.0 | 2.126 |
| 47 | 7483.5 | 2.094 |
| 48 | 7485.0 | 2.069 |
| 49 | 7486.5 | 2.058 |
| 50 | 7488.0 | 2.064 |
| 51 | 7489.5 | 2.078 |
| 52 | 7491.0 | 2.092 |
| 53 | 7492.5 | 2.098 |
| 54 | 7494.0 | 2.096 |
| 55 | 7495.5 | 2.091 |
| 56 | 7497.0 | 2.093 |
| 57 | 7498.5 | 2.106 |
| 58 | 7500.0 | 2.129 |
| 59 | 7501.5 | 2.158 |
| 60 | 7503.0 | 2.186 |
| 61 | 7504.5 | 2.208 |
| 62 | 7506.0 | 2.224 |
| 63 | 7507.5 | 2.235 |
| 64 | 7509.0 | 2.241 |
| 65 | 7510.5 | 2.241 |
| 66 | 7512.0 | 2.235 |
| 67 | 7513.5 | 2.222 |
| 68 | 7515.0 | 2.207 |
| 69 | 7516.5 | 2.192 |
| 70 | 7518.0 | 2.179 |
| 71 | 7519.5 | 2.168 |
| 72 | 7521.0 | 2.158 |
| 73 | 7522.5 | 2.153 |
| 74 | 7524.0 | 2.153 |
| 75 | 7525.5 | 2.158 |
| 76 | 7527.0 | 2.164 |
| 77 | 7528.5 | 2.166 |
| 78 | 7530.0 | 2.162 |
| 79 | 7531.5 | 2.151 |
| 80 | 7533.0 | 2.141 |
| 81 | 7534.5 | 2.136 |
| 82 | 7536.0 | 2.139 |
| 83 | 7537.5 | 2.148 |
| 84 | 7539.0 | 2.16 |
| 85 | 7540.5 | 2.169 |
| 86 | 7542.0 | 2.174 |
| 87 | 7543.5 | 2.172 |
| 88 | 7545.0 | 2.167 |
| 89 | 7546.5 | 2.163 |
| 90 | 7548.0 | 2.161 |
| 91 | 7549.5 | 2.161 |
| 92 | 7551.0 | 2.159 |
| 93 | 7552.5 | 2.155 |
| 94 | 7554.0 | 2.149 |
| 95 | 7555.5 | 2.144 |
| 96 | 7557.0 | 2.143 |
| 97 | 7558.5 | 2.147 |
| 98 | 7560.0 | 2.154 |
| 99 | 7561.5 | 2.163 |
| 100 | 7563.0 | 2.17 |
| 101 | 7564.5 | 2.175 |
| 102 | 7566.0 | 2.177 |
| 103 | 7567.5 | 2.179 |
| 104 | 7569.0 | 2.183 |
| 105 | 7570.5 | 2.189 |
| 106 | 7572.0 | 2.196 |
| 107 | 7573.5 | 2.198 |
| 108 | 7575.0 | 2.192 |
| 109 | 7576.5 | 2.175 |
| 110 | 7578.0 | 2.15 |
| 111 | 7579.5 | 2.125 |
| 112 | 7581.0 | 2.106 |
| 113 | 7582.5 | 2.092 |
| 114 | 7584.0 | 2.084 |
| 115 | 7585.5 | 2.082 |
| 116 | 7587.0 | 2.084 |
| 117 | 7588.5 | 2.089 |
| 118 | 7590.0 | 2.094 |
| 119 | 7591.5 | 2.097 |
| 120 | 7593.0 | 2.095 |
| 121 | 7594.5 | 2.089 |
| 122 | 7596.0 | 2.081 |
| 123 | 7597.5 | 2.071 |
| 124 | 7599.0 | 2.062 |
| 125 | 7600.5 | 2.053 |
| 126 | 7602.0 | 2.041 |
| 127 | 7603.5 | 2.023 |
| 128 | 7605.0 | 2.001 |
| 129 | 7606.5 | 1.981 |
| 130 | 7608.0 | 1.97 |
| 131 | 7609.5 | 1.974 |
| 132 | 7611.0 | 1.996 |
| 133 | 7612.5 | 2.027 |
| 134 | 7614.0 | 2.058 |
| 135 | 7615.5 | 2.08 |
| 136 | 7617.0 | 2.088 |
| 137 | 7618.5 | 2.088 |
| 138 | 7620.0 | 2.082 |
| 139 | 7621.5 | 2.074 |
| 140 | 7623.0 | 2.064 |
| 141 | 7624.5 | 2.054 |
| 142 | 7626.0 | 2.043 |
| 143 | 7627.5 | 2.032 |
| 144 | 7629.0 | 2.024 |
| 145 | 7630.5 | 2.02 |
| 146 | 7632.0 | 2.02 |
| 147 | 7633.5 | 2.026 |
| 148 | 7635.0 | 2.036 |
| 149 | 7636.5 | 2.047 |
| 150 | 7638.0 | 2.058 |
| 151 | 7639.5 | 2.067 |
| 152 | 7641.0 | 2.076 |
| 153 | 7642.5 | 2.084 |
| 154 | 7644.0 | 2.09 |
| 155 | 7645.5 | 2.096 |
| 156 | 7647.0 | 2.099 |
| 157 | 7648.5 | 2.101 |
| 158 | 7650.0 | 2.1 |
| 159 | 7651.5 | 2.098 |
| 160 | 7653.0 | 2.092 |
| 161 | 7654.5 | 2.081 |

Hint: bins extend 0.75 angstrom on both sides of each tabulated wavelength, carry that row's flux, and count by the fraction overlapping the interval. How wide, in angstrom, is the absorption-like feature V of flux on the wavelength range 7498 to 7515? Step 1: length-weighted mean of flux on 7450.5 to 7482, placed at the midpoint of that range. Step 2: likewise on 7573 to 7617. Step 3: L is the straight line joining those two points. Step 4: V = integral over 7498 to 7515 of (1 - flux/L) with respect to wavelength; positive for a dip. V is -1.0 angstrom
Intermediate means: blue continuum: 2.09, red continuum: 2.07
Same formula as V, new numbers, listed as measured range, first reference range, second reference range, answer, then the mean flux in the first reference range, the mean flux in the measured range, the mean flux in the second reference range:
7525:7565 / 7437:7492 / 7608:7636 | -1.84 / 2.08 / 2.16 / 2.04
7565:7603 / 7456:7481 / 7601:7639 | -1.28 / 2.09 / 2.12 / 2.04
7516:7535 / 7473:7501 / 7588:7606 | -0.60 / 2.11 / 2.16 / 2.06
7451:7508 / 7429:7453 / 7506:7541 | 0.64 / 2.08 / 2.1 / 2.18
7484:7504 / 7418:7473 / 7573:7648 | -0.28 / 2.08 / 2.1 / 2.07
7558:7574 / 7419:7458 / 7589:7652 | -0.87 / 2.08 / 2.18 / 2.06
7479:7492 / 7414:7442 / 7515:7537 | 0.21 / 2.09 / 2.1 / 2.16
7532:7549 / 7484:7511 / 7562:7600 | -0.20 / 2.14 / 2.16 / 2.13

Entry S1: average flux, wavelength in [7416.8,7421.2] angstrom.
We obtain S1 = 2.09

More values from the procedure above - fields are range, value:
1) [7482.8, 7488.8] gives 2.07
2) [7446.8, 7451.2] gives 2.05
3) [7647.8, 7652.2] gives 2.1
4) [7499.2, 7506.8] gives 2.18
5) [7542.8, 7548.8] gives 2.17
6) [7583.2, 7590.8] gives 2.09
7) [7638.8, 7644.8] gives 2.08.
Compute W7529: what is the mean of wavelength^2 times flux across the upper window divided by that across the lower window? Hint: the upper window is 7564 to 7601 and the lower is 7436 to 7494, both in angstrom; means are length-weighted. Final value 1.05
